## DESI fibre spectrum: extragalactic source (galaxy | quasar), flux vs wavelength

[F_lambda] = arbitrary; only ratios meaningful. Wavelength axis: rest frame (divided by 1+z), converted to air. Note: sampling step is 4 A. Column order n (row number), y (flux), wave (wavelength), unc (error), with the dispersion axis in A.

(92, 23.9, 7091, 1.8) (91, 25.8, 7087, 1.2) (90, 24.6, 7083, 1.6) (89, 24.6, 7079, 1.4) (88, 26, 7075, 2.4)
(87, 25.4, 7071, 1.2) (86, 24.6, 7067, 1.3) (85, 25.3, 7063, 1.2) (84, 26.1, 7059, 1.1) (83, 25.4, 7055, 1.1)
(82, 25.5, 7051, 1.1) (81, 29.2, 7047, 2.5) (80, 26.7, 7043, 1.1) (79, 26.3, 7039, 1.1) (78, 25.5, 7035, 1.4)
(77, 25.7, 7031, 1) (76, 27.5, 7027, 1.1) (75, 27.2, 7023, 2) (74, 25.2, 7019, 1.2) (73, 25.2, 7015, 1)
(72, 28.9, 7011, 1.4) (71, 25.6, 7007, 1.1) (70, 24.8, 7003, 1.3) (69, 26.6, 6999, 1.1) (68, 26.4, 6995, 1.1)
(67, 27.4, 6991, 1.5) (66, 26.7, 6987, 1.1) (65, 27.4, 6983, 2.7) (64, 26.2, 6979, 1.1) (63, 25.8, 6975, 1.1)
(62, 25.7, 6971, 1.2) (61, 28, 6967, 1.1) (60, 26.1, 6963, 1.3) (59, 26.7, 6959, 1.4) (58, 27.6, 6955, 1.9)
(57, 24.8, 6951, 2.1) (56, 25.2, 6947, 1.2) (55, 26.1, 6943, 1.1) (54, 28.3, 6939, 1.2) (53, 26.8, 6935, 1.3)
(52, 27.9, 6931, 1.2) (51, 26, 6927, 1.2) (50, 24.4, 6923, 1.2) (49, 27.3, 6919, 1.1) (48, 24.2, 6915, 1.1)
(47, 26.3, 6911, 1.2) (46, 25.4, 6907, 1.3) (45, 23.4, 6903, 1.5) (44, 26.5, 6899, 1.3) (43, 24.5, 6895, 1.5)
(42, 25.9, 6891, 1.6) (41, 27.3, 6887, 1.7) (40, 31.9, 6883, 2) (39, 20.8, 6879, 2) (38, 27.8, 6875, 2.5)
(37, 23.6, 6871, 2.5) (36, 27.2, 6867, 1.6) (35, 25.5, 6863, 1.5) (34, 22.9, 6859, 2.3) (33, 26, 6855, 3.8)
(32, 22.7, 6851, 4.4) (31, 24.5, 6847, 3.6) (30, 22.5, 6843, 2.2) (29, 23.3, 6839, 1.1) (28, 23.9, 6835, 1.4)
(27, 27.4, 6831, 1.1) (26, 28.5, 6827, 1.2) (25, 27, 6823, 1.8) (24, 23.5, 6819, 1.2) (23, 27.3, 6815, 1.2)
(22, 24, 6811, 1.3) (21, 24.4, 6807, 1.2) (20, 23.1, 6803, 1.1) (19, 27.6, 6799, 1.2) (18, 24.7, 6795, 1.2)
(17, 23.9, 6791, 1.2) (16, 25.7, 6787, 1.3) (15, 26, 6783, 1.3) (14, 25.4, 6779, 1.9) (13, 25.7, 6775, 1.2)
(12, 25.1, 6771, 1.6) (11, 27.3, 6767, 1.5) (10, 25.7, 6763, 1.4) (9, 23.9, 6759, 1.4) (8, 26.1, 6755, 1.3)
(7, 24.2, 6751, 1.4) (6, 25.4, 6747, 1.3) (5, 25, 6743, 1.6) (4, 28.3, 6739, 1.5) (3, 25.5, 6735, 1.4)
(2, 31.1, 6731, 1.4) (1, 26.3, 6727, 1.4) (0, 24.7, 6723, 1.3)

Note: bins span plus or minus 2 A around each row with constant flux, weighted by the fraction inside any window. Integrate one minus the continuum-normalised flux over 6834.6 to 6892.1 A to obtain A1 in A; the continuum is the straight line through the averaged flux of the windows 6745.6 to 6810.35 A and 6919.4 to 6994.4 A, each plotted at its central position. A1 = 1.7 A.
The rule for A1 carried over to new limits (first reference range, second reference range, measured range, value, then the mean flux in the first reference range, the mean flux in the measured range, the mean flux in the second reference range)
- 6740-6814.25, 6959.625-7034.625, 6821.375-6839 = -0.5 A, 25.3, 26.3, 26.4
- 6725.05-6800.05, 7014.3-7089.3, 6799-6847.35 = 1.6 A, 25.9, 25.1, 25.9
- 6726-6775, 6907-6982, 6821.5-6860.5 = 2.0 A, 26.1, 24.9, 26.3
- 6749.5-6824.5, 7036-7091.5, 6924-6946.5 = -1.1 A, 25.3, 26.8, 25.7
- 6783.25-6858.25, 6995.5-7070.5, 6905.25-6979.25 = -1.7 A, 25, 26.3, 26.2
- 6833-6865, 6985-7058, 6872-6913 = -2.3 A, 23.9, 25.9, 26.4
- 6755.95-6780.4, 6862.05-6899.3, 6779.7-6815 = 0.8 A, 25.5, 25.1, 26.1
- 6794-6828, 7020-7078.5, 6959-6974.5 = -0.4 A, 25.5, 26.5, 26.1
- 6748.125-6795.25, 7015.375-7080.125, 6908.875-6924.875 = 0.1 A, 25.3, 25.6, 26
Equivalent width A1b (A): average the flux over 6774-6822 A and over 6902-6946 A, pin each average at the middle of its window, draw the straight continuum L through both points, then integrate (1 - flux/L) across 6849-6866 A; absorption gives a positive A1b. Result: 0.7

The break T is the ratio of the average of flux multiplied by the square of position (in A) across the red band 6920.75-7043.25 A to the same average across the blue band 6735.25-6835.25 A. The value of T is 1.1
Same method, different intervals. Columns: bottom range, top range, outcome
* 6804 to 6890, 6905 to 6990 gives 1.07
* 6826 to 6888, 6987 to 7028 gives 1.09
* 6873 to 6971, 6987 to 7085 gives 1.03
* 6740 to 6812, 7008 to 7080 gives 1.12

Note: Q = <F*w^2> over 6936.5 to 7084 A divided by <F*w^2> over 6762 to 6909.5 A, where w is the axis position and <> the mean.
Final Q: 1.09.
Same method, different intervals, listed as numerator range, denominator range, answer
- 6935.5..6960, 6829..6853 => 1.13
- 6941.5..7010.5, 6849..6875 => 1.09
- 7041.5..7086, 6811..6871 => 1.10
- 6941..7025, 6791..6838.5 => 1.09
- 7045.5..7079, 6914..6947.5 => 1.02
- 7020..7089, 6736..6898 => 1.09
